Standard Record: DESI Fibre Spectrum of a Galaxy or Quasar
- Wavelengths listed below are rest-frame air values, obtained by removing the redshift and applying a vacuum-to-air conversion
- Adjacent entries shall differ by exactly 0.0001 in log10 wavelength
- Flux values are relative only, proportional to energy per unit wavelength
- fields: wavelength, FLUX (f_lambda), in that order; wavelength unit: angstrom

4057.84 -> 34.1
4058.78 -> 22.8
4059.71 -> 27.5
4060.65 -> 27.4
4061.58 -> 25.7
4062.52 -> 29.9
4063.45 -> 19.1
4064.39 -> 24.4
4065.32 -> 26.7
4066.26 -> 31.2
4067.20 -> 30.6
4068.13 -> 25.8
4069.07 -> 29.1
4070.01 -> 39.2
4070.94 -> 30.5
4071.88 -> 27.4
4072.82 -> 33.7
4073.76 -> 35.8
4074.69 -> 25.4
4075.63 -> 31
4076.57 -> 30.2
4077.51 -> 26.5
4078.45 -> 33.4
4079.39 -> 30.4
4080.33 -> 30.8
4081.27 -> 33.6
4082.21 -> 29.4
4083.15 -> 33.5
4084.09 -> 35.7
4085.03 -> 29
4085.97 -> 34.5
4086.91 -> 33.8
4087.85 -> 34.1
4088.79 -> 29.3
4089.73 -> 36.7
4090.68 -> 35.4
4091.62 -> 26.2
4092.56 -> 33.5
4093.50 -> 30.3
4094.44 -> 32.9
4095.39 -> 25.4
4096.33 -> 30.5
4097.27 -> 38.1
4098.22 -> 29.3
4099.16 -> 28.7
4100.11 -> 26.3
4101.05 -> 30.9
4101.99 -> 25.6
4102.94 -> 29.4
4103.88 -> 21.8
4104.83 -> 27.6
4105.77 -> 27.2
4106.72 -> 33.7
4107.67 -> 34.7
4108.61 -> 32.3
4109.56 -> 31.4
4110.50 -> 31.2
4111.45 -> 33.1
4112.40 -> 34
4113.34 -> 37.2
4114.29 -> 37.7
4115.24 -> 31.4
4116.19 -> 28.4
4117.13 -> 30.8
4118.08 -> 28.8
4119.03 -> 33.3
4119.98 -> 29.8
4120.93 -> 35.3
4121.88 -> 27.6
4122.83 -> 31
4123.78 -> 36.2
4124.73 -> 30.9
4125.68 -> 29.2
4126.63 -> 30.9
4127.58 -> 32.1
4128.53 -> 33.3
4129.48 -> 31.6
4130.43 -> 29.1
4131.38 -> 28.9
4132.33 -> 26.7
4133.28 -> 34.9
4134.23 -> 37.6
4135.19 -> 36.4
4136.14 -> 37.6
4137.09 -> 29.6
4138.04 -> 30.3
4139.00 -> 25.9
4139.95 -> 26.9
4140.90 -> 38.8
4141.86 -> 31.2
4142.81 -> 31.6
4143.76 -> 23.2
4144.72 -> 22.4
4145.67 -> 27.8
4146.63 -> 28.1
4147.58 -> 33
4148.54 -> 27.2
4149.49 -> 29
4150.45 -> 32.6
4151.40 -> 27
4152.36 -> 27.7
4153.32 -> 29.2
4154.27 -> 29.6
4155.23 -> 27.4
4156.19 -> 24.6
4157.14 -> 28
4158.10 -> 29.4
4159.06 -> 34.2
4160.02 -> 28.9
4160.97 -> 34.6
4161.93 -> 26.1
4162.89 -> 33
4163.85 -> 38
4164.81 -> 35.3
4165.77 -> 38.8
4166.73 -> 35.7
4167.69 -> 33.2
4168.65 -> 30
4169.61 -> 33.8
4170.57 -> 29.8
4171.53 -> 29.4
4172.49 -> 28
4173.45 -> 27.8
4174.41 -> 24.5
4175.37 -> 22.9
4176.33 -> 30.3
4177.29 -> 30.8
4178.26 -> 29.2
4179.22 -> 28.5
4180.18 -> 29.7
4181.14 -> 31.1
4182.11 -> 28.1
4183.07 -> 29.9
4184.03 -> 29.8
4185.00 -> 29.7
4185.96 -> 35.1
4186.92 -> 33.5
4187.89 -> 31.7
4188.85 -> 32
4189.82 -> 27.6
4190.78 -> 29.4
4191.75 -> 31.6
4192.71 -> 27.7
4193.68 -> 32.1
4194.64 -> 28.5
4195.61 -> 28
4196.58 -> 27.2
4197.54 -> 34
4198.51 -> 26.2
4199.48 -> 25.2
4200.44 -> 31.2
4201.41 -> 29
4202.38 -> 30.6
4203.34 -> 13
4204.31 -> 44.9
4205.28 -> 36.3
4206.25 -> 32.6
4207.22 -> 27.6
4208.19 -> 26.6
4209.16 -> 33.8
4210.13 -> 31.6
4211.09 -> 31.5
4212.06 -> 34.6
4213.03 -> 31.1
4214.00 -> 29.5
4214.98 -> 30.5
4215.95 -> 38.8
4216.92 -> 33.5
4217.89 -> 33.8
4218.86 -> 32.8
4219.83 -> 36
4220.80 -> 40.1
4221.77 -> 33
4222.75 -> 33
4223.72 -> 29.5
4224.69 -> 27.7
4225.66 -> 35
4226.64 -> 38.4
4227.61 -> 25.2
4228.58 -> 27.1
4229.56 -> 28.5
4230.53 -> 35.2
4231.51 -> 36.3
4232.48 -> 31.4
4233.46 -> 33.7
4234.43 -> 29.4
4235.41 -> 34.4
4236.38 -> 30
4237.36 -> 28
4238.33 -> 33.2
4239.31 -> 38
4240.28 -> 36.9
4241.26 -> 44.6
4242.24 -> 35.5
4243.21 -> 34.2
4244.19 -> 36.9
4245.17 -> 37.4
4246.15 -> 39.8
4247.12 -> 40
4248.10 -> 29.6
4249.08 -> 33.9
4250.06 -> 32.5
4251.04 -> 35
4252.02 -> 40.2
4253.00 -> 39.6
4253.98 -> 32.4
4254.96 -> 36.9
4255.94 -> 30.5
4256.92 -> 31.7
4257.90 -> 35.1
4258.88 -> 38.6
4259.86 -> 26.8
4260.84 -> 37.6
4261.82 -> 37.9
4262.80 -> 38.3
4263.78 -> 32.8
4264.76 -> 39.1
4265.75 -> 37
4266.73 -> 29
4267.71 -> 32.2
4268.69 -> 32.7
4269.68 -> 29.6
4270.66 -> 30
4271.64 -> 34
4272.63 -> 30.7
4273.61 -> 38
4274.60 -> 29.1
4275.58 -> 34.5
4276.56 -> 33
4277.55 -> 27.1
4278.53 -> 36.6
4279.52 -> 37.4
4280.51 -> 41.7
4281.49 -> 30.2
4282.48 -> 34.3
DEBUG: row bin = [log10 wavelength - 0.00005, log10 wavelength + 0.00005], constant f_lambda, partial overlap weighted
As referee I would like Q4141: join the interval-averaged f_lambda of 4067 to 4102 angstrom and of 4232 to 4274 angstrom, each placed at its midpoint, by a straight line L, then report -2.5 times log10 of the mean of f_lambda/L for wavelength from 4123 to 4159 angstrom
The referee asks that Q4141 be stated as 0.07 mag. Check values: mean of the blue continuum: 31.2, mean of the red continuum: 34.5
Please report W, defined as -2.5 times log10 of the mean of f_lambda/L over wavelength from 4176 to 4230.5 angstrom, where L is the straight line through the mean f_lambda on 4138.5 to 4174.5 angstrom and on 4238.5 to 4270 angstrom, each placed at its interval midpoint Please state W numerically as 0.06 mag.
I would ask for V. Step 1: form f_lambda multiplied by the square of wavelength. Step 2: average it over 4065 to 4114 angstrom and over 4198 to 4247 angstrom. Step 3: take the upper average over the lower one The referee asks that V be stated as 1.12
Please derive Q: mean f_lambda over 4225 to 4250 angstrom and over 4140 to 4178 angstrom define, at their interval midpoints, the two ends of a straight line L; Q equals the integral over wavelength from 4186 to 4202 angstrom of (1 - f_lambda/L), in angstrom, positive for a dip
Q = 1.0 angstrom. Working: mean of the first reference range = 30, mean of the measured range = 29.8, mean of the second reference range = 34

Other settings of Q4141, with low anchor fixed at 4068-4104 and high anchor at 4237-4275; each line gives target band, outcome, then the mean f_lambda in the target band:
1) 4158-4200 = 0.09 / 30.5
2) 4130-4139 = 0.00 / 32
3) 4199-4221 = 0.06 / 31.8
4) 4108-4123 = -0.02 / 32.1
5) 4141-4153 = 0.13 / 28.7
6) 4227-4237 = 0.10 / 31.2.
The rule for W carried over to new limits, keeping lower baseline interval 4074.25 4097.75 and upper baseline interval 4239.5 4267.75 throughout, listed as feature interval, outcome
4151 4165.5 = 0.10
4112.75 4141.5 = 0.02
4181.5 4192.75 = 0.12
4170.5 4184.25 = 0.18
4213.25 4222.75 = 0.02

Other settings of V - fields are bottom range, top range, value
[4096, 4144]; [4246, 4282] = 1.18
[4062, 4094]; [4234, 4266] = 1.24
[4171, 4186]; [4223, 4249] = 1.20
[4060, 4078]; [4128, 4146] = 1.10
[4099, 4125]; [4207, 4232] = 1.10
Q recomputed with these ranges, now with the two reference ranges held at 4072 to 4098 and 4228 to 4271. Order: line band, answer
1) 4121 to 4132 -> 0.44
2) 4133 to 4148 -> 0.78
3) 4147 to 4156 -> 1.03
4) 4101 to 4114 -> 0.52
